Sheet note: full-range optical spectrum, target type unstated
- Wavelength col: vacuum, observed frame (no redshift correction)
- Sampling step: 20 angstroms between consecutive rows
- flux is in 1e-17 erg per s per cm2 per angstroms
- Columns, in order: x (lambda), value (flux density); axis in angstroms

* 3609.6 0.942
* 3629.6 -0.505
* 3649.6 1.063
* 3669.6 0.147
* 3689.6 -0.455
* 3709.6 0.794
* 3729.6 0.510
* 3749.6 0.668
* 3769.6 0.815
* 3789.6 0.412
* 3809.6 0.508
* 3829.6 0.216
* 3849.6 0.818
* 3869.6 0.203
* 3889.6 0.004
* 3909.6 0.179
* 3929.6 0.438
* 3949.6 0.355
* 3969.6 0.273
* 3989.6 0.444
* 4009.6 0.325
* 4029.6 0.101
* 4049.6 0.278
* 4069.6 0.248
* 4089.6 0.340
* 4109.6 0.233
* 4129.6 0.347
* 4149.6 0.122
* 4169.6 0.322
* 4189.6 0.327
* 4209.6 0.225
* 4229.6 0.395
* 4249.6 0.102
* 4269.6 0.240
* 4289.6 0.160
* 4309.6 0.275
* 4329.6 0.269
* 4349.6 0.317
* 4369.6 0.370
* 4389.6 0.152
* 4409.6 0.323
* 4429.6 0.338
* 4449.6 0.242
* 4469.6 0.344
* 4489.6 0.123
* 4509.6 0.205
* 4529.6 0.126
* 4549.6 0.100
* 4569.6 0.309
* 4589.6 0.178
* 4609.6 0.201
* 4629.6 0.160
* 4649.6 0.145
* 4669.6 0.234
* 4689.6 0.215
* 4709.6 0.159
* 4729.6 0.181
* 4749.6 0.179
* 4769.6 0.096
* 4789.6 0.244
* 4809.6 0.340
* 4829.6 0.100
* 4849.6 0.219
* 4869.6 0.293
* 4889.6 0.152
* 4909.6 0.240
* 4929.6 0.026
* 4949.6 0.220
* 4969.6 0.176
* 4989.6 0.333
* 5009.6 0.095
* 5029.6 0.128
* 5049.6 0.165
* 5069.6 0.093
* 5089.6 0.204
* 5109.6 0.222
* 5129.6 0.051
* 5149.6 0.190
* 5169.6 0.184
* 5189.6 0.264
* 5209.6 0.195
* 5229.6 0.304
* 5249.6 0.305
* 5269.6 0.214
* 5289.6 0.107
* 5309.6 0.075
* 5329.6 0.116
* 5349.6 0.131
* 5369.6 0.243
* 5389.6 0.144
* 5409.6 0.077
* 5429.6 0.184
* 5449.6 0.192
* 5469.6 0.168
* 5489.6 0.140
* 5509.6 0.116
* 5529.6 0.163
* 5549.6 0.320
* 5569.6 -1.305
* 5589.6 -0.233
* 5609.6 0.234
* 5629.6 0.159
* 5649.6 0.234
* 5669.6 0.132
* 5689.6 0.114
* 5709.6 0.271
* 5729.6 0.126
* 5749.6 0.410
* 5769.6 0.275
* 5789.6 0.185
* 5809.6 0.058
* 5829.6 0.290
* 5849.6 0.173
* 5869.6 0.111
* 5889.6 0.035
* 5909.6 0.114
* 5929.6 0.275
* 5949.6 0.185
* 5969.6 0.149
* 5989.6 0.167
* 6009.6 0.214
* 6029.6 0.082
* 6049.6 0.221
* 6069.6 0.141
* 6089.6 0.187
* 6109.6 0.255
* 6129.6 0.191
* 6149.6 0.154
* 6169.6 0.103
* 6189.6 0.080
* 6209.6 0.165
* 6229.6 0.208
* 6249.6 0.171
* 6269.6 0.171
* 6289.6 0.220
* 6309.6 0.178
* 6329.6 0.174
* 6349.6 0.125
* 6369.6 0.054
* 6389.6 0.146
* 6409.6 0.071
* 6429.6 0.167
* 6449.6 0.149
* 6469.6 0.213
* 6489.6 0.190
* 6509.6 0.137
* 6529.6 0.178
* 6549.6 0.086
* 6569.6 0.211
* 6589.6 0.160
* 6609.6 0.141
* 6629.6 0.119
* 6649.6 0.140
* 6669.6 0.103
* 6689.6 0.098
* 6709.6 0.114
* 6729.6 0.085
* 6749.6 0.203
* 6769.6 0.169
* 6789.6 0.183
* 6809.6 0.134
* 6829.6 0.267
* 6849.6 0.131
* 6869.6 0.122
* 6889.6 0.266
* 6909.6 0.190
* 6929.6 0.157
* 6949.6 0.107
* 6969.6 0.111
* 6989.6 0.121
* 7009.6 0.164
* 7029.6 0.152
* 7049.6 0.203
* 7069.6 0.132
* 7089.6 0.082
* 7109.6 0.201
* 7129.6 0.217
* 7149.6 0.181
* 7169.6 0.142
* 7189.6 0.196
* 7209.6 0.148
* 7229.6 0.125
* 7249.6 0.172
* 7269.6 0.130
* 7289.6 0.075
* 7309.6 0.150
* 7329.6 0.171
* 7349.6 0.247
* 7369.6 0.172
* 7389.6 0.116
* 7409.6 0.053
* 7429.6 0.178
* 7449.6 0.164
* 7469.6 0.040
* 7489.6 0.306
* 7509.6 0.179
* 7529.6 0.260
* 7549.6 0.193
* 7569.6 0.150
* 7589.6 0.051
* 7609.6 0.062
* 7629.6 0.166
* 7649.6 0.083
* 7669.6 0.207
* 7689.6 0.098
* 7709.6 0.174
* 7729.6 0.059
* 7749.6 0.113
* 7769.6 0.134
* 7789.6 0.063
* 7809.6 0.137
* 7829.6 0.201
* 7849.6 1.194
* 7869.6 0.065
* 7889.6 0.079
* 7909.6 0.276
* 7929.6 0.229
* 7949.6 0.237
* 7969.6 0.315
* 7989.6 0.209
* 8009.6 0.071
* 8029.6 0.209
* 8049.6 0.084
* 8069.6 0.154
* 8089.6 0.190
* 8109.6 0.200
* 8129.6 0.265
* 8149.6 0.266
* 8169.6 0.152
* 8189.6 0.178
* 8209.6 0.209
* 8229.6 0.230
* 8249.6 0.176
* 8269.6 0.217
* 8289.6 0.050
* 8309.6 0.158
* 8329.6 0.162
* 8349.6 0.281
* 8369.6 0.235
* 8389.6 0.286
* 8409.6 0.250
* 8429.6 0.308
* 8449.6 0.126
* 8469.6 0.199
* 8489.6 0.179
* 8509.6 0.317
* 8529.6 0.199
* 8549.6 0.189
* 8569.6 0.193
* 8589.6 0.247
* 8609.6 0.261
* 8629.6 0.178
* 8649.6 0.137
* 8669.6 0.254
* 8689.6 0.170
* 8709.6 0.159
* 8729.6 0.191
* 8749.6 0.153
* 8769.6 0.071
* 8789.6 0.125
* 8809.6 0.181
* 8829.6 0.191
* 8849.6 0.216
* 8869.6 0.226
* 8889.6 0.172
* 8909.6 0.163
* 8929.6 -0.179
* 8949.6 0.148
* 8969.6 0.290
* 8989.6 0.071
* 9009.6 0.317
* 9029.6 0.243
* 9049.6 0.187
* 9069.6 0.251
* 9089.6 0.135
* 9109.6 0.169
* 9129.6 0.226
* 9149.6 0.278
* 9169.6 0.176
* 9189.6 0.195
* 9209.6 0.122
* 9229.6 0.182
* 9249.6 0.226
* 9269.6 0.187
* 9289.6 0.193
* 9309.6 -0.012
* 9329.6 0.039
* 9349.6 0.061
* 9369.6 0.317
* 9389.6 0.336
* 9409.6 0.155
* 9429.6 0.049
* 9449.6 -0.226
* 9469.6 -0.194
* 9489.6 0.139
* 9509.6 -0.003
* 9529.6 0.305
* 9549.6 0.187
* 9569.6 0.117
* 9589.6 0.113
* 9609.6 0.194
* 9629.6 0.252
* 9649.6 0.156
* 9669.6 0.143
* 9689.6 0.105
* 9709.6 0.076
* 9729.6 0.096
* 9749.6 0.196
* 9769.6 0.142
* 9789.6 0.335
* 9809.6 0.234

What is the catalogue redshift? 1.11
